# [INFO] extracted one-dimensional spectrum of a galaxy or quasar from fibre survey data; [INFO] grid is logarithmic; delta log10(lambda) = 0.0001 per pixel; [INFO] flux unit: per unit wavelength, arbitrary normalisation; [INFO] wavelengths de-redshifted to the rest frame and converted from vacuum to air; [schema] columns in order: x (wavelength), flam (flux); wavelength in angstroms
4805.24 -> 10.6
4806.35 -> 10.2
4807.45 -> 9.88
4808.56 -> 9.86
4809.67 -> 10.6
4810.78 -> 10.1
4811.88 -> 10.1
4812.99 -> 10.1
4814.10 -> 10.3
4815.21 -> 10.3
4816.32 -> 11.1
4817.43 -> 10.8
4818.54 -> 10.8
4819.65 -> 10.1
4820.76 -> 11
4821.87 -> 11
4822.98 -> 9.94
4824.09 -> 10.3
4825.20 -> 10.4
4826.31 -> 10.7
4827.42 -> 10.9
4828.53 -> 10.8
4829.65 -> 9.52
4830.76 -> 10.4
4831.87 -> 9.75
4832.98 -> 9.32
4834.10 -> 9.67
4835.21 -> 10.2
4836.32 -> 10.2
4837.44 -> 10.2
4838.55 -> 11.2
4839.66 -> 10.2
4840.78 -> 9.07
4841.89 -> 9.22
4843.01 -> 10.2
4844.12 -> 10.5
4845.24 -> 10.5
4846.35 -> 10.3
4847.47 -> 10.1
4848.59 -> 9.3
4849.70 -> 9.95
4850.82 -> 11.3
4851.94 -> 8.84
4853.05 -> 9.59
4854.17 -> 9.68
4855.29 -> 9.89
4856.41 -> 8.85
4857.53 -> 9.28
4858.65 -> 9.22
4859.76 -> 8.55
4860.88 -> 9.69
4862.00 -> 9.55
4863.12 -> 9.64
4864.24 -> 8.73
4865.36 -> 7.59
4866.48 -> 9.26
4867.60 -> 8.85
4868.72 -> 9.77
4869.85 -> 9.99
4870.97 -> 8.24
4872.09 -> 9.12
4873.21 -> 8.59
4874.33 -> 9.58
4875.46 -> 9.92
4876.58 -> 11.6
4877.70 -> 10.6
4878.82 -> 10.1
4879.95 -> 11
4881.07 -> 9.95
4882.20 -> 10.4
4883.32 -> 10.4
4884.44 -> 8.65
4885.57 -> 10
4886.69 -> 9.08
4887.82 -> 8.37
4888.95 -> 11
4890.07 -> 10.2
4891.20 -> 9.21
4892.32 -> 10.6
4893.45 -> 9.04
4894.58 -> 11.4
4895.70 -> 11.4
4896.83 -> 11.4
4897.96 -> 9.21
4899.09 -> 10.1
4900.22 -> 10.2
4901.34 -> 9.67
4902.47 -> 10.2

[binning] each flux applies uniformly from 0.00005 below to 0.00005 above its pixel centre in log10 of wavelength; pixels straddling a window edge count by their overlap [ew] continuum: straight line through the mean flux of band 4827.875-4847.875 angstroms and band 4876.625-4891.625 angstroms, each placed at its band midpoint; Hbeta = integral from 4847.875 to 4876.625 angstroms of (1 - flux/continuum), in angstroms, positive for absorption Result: 1.9 angstroms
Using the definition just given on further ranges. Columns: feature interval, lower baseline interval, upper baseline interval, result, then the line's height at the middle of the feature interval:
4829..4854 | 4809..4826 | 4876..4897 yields 0.96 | 10.4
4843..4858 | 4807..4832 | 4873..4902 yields 0.56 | 10.3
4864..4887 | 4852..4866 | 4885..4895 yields -0.17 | 9.54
